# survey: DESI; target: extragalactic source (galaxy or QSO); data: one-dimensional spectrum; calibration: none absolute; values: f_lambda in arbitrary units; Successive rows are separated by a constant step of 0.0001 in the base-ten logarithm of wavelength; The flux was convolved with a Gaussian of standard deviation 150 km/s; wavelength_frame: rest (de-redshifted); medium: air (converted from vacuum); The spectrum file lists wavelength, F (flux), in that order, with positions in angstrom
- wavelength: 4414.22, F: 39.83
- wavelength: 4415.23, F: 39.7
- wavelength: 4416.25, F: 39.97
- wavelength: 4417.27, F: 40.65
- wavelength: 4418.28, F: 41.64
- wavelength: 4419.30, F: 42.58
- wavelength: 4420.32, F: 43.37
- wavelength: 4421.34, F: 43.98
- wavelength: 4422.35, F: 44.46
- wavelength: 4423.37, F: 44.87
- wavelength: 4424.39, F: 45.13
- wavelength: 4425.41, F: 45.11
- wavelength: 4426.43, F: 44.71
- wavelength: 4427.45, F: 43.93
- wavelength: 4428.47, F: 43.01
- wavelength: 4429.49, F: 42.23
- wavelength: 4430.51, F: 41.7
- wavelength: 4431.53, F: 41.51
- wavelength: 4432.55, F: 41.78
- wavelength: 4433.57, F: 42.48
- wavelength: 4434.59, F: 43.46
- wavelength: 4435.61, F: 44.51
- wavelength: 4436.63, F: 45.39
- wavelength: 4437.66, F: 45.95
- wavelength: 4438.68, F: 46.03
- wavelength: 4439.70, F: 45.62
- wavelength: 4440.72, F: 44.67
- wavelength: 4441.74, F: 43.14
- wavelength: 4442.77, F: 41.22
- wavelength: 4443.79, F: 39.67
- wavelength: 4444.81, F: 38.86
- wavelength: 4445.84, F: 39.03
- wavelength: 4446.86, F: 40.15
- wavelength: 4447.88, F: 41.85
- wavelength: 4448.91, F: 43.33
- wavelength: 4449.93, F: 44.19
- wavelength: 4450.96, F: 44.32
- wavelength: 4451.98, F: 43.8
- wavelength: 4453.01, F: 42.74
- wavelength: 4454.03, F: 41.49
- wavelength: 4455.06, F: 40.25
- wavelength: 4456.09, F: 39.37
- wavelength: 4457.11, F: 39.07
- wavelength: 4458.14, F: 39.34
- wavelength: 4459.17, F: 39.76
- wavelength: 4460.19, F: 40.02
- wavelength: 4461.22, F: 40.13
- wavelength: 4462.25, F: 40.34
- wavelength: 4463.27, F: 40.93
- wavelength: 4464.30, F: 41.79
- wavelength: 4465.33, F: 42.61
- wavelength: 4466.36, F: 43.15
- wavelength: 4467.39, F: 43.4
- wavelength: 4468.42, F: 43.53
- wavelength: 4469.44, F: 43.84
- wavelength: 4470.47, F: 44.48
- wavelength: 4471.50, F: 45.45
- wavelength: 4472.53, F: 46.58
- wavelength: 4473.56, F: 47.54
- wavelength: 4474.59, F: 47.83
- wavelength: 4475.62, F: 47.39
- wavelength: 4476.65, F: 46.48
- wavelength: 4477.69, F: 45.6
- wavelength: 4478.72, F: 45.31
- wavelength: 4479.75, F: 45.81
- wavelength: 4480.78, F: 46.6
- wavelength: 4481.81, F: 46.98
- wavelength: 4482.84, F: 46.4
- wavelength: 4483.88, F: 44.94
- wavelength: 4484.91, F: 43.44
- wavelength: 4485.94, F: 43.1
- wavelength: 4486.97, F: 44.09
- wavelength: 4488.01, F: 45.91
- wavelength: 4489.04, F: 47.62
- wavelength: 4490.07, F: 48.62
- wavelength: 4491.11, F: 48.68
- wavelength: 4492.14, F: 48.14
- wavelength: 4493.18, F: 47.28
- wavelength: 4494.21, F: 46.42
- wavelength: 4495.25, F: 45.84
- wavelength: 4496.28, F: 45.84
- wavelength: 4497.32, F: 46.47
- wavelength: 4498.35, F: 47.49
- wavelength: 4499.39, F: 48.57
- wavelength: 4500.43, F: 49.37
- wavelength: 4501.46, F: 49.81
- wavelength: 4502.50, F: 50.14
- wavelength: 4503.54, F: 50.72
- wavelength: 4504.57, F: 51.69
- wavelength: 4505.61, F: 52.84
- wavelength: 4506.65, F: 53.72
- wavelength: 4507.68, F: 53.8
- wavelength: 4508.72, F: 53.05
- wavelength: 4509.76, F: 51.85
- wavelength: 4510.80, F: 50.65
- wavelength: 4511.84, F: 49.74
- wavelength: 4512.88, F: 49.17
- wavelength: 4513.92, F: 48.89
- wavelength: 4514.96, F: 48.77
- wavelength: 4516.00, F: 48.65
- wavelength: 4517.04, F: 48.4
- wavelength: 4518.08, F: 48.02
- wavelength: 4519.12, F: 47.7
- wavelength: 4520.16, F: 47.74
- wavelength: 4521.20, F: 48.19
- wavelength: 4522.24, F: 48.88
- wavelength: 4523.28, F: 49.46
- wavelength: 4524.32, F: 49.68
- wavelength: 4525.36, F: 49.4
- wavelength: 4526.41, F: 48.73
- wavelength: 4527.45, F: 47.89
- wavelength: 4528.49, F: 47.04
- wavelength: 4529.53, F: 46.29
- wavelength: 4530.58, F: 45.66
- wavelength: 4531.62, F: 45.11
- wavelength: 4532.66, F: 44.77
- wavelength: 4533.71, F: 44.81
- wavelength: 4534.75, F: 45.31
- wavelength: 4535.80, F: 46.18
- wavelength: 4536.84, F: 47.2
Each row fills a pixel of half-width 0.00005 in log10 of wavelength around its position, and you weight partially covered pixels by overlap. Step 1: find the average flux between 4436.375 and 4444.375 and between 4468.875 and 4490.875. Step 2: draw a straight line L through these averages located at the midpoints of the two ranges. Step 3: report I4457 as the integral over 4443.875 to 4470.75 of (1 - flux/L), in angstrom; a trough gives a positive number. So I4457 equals 1.9 angstrom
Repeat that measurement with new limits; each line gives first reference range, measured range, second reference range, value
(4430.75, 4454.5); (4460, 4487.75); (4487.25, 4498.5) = 0.6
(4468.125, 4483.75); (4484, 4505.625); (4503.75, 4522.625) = 0.3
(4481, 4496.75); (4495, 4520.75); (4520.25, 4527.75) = -1.0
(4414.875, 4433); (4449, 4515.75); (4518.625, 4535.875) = -0.9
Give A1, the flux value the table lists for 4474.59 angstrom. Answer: 47.83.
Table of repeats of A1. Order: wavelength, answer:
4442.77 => 41.22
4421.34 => 43.98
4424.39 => 45.13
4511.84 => 49.74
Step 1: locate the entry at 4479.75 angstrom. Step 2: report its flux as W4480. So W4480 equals 45.81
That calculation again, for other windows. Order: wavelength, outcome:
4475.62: 47.39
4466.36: 43.15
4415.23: 39.7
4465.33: 42.61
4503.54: 50.72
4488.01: 45.91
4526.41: 48.73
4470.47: 44.48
